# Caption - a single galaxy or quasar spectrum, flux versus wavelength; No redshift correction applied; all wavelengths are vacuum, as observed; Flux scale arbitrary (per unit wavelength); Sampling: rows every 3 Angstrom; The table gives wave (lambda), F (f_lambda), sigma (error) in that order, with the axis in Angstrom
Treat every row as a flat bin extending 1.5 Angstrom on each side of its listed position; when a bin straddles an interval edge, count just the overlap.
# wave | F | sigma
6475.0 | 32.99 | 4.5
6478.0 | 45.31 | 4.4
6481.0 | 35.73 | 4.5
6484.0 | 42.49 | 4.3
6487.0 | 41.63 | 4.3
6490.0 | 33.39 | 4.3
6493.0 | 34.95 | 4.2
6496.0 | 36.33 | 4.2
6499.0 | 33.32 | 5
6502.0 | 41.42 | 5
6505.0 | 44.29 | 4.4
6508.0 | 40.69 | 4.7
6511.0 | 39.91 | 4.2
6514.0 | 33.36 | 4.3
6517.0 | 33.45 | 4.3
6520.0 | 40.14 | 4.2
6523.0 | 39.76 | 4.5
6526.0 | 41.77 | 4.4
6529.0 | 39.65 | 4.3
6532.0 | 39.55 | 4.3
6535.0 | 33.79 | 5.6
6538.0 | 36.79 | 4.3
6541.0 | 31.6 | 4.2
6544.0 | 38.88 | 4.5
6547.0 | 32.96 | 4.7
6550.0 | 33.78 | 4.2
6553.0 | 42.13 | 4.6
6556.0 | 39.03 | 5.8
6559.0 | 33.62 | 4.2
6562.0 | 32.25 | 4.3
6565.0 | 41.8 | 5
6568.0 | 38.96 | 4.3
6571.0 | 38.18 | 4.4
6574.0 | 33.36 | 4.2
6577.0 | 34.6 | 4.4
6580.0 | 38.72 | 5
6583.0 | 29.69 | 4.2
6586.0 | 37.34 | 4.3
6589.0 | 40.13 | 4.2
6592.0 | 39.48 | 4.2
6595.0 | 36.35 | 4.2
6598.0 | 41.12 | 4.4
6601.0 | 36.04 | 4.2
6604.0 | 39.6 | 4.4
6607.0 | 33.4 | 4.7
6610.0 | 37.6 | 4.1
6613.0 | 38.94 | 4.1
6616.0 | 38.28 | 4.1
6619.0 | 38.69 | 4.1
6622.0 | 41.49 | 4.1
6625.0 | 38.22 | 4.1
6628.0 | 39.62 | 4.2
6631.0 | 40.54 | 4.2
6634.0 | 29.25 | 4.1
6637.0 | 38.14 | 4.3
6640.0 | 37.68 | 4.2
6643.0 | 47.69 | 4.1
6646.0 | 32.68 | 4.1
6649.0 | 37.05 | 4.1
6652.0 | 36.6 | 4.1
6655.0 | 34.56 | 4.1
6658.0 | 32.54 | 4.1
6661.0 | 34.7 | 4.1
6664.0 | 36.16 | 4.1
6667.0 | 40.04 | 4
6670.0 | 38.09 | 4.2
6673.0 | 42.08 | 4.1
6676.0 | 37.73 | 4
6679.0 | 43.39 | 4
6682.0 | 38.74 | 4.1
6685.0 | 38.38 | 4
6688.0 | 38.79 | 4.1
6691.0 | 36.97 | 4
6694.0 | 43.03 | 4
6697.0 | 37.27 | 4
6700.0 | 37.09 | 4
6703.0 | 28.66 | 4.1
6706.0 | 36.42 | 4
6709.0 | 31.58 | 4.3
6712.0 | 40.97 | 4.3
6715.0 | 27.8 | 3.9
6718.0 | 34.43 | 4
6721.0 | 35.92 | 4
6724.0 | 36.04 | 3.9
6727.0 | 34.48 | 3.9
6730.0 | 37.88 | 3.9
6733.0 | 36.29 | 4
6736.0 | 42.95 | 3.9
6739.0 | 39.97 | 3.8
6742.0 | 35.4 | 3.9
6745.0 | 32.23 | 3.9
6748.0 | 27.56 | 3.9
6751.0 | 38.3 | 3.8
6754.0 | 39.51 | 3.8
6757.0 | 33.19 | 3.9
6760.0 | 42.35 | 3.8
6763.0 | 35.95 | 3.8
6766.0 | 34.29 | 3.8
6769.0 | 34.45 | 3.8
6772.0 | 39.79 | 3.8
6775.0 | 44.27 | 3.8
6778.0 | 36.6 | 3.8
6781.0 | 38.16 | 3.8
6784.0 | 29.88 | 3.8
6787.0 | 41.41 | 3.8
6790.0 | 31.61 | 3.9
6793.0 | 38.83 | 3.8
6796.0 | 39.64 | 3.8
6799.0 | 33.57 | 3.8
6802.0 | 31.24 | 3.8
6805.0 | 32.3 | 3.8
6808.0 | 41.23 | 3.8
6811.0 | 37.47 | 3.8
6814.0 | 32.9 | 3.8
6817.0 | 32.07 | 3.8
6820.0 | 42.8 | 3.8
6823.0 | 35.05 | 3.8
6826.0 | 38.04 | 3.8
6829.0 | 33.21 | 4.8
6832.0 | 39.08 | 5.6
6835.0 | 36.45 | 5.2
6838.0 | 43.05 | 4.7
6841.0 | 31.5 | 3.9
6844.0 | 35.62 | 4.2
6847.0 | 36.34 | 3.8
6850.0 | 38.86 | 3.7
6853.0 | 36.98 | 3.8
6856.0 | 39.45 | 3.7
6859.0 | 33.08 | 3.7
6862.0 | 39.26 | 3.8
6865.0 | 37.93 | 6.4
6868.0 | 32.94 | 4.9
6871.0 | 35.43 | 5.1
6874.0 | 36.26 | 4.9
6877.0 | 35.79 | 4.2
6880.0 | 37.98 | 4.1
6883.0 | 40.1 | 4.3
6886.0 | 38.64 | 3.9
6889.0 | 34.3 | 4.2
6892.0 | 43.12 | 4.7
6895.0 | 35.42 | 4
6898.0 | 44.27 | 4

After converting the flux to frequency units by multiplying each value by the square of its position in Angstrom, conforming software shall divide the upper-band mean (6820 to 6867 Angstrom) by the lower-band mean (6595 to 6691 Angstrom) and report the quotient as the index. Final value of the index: 1.0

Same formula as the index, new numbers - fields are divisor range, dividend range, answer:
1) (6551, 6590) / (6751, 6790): 1.08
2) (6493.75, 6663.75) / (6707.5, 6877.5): 1.04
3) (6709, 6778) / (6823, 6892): 1.05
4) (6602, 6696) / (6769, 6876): 1.01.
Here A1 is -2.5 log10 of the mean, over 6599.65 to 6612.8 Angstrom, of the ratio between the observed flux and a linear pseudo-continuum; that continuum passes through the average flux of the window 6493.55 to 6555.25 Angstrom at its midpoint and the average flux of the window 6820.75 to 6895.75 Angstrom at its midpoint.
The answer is 0.018 mag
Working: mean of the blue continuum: 37.7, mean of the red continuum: 37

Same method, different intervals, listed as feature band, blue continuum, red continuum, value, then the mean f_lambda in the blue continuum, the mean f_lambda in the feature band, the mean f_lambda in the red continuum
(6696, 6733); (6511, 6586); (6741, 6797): 0.05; 36.7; 34.9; 36.5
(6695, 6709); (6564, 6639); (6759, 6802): 0.07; 37.6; 34.8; 36.9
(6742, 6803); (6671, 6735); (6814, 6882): 0.02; 36.9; 36.2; 36.6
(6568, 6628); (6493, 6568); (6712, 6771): -0.02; 37.5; 37.5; 35.9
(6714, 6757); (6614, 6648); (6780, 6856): 0.05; 38.4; 35.6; 36.3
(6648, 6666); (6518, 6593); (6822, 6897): 0.05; 37.1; 35.4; 37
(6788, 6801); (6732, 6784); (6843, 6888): 0.03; 36.9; 35.9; 37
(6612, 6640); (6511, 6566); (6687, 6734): -0.05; 36.9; 38.1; 35.8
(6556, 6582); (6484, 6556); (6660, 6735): 0.03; 37.7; 36.5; 37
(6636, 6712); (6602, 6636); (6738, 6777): -0.01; 37.8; 37.5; 36.7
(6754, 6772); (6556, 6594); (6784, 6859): -0.01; 36.6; 36.6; 36.4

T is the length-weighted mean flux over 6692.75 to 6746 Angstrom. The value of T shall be 36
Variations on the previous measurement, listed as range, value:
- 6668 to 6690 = 39.6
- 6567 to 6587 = 35.7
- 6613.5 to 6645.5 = 38.8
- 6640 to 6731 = 36.9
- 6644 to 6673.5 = 36.4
